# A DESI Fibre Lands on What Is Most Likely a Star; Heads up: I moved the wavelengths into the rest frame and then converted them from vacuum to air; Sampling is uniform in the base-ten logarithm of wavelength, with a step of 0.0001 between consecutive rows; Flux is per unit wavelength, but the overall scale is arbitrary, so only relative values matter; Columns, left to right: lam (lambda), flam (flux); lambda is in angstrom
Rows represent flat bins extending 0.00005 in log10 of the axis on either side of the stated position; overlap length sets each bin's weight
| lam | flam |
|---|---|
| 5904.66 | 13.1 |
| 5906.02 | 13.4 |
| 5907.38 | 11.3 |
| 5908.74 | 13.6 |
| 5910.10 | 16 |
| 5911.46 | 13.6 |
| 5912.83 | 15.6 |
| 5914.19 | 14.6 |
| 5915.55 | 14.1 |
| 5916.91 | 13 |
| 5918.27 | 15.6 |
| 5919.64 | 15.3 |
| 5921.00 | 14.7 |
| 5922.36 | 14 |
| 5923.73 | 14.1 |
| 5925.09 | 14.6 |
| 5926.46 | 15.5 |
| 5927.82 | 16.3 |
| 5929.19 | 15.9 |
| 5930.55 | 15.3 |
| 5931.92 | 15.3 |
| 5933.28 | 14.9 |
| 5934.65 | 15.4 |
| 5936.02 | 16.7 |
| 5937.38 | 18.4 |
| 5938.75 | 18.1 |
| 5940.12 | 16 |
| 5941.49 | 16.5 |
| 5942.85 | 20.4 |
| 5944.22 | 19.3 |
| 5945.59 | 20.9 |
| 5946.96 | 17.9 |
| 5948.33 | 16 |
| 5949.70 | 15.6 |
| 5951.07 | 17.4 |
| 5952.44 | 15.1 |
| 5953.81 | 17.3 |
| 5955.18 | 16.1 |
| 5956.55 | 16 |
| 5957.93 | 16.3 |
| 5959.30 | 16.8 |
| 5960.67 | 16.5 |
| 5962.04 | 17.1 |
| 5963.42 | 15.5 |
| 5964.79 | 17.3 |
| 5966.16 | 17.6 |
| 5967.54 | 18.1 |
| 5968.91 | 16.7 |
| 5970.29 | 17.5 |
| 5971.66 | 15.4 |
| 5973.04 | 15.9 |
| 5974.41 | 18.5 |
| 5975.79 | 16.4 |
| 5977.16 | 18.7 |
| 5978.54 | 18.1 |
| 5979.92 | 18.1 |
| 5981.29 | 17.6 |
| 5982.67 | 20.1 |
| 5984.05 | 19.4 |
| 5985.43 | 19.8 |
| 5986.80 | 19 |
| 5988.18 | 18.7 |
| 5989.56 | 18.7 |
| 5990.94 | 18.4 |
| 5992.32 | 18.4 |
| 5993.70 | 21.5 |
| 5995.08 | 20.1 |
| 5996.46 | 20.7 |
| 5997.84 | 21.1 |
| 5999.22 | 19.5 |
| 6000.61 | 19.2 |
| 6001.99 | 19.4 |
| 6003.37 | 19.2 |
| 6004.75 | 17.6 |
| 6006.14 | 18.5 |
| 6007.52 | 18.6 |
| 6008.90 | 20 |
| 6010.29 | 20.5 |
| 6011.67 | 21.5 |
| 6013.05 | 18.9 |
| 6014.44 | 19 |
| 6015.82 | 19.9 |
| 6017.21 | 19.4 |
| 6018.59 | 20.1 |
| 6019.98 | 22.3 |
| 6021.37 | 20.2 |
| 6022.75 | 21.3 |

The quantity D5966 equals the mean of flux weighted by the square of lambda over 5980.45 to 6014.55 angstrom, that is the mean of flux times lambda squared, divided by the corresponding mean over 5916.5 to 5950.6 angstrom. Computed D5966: 1.2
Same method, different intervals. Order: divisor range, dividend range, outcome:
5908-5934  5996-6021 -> 1.37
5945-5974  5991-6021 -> 1.19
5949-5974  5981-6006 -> 1.18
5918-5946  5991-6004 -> 1.24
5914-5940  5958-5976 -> 1.11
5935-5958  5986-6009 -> 1.14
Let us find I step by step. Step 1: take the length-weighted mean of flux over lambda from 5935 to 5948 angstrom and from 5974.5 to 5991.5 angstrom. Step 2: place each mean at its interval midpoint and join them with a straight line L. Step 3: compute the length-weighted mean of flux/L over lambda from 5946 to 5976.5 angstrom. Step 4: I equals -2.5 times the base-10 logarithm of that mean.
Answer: 0.100 mag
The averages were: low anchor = 18.1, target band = 16.7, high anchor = 18.6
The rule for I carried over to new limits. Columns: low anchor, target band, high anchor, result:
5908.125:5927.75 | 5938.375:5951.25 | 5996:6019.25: -0.11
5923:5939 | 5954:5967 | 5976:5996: 0.06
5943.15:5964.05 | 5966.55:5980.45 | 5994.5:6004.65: 0.05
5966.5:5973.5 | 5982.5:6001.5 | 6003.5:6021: -0.08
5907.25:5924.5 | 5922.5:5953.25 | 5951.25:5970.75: -0.07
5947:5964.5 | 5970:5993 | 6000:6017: -0.02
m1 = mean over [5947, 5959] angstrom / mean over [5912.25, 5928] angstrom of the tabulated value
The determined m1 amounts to 1.11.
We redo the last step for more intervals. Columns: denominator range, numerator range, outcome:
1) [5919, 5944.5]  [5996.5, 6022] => 1.23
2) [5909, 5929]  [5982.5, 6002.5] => 1.32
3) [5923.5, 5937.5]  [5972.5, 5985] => 1.16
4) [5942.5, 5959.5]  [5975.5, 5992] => 1.08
